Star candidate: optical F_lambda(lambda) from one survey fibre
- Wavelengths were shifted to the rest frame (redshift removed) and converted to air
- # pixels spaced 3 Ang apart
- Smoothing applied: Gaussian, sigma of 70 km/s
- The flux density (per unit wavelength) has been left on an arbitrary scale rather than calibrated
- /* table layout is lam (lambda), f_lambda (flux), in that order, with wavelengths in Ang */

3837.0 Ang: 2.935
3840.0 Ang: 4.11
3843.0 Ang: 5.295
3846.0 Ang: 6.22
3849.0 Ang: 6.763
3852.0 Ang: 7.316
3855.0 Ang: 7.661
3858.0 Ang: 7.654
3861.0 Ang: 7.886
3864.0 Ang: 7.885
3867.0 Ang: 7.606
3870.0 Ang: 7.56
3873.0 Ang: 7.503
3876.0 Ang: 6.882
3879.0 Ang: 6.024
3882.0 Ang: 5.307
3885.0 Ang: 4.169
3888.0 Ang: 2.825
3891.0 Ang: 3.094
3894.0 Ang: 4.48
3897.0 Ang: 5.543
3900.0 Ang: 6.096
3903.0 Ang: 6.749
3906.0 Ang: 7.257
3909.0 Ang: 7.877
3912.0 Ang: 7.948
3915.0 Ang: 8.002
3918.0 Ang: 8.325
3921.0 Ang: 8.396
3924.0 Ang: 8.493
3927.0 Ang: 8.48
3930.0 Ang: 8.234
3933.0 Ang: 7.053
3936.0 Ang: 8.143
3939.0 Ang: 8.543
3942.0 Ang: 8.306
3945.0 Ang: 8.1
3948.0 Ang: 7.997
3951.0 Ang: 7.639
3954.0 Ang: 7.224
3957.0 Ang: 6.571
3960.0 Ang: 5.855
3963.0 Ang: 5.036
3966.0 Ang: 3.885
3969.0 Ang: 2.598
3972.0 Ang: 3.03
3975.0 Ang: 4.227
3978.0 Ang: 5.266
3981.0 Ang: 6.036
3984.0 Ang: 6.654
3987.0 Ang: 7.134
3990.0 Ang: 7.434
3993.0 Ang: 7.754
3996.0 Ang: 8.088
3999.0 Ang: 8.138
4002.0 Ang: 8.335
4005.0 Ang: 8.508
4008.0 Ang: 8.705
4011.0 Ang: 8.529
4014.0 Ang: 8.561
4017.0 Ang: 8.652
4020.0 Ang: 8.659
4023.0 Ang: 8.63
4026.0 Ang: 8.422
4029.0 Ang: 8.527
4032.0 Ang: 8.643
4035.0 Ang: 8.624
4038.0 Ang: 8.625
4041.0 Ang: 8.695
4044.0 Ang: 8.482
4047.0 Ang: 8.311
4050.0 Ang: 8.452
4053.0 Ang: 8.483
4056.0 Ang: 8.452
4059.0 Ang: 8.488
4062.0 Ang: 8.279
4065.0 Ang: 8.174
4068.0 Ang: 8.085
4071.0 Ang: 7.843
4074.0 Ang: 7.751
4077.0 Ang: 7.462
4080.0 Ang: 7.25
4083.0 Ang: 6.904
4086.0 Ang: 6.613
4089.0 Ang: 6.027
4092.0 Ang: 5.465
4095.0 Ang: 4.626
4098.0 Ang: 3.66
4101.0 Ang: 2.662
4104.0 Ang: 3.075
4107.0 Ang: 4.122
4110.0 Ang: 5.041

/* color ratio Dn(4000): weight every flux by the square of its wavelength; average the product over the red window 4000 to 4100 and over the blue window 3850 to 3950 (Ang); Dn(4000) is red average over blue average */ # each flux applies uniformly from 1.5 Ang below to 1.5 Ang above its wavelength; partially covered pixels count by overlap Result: 1.19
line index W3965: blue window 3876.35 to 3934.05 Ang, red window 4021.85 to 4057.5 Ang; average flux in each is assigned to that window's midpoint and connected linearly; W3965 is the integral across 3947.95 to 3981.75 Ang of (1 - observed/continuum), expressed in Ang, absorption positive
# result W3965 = 9.46 Ang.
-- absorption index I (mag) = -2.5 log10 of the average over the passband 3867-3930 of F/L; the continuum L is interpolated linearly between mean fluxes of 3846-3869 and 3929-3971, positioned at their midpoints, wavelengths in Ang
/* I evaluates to 0.08 mag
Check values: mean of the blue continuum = 7.45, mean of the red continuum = 6.74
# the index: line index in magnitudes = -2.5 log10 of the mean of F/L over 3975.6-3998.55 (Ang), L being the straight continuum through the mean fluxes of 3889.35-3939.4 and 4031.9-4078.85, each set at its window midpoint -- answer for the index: 0.13 mag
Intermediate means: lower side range 7.18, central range 6.86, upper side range 8.29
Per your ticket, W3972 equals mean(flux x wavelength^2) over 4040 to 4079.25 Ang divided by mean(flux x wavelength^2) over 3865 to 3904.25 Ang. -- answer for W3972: 1.57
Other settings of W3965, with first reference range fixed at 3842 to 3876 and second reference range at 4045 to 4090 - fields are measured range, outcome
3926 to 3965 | 0.2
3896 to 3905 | 1.4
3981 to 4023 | -2.3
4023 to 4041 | -2.1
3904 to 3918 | -0.8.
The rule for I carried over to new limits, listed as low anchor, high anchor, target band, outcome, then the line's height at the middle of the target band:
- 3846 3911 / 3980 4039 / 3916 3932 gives -0.189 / 7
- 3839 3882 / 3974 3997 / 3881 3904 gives 0.393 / 6.79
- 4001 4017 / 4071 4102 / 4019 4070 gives -0.153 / 7.37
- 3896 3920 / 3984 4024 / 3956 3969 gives 0.486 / 7.79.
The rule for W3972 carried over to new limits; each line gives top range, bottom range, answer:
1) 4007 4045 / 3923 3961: 1.16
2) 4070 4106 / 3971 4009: 0.87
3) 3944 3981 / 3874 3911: 1.04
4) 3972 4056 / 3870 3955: 1.19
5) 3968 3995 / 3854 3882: 0.83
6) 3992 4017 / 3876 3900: 1.87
